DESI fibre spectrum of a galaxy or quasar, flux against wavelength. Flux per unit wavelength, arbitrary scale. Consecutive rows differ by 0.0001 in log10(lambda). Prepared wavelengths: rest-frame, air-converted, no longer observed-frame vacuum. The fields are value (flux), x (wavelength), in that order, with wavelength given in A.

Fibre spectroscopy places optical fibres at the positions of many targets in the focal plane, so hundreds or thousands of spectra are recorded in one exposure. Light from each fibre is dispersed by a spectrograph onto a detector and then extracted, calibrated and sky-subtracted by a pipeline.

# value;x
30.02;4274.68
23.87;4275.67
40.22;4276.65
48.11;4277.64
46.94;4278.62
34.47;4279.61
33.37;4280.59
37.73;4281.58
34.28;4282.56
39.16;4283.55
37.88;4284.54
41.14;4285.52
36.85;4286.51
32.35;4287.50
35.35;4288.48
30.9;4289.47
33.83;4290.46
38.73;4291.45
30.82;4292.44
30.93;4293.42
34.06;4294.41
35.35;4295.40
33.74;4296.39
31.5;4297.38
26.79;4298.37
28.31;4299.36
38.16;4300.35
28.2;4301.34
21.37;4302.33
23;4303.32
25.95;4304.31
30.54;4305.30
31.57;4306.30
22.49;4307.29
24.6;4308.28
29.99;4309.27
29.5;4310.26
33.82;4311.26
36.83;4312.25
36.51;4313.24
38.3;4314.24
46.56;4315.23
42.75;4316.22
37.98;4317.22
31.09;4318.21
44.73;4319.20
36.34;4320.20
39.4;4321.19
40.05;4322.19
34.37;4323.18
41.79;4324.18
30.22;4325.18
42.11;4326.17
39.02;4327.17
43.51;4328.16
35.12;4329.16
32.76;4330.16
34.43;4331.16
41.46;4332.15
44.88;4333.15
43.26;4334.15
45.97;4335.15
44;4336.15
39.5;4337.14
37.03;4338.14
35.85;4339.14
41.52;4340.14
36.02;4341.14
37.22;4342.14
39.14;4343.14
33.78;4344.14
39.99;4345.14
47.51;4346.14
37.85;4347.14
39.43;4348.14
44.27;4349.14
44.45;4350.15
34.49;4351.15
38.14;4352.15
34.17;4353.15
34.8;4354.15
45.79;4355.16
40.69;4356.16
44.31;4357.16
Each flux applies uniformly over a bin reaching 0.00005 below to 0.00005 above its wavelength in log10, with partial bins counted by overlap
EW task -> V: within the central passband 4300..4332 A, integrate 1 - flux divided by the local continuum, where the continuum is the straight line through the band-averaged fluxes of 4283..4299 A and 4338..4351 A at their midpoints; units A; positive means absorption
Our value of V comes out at 1.95 A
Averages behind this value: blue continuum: 34.3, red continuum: 39.5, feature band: 34.5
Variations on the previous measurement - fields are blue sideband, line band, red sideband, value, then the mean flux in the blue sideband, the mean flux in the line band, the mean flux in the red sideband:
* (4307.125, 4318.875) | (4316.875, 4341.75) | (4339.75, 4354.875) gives -1.48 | 34.7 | 38.9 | 38.9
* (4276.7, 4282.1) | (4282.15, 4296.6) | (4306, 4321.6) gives 1.36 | 40.1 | 35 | 35.2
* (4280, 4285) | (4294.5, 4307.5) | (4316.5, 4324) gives 2.76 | 36.4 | 29.3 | 38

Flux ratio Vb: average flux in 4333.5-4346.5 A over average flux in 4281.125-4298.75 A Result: 1.16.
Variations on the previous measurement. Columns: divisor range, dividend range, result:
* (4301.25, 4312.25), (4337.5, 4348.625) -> 1.39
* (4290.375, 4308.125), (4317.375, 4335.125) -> 1.29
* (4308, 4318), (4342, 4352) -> 1.11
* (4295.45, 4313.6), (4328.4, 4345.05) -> 1.31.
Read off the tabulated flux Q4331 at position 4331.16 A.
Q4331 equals 34.43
